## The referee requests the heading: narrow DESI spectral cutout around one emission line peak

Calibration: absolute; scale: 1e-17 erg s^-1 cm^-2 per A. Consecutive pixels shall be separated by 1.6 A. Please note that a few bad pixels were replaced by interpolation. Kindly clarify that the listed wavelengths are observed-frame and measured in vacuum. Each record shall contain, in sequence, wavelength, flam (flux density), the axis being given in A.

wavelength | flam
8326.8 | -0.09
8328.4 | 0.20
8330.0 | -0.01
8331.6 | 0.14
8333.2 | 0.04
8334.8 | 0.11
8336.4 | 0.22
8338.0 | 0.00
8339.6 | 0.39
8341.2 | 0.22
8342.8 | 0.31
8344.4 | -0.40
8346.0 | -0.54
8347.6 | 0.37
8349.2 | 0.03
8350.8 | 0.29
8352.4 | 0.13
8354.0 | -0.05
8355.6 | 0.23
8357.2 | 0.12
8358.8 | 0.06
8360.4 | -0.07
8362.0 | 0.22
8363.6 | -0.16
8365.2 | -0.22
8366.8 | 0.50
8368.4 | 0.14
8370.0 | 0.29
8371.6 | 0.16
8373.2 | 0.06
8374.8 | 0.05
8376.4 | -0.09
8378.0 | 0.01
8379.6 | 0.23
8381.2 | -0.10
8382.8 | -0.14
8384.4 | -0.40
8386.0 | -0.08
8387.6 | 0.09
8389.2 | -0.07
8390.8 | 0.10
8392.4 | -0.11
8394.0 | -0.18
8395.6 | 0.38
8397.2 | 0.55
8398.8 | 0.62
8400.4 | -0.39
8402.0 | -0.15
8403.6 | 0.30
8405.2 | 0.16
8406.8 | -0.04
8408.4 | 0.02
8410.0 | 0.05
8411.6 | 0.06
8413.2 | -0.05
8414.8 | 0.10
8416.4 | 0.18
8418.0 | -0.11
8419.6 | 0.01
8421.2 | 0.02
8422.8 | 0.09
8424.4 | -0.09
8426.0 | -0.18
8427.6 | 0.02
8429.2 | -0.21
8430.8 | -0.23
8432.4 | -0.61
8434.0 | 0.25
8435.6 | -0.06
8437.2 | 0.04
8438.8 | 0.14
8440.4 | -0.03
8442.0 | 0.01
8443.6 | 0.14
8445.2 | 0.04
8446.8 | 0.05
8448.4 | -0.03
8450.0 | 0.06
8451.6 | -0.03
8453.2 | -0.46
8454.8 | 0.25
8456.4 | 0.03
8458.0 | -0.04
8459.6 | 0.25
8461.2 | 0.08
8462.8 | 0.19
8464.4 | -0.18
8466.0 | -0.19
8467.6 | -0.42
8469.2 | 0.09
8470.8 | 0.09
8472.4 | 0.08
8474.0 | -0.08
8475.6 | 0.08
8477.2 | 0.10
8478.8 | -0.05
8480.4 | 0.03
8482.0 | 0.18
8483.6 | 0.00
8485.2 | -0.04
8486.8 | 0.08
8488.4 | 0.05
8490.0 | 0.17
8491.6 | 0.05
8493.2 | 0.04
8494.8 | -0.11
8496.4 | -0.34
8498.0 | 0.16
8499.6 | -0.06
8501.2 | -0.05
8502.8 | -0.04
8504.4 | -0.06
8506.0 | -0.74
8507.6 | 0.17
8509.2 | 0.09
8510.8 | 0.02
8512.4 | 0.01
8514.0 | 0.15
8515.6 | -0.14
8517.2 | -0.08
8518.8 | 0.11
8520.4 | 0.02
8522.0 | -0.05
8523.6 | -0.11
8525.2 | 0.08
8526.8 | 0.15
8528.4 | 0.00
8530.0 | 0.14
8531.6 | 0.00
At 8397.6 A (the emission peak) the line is H-gamma 4340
